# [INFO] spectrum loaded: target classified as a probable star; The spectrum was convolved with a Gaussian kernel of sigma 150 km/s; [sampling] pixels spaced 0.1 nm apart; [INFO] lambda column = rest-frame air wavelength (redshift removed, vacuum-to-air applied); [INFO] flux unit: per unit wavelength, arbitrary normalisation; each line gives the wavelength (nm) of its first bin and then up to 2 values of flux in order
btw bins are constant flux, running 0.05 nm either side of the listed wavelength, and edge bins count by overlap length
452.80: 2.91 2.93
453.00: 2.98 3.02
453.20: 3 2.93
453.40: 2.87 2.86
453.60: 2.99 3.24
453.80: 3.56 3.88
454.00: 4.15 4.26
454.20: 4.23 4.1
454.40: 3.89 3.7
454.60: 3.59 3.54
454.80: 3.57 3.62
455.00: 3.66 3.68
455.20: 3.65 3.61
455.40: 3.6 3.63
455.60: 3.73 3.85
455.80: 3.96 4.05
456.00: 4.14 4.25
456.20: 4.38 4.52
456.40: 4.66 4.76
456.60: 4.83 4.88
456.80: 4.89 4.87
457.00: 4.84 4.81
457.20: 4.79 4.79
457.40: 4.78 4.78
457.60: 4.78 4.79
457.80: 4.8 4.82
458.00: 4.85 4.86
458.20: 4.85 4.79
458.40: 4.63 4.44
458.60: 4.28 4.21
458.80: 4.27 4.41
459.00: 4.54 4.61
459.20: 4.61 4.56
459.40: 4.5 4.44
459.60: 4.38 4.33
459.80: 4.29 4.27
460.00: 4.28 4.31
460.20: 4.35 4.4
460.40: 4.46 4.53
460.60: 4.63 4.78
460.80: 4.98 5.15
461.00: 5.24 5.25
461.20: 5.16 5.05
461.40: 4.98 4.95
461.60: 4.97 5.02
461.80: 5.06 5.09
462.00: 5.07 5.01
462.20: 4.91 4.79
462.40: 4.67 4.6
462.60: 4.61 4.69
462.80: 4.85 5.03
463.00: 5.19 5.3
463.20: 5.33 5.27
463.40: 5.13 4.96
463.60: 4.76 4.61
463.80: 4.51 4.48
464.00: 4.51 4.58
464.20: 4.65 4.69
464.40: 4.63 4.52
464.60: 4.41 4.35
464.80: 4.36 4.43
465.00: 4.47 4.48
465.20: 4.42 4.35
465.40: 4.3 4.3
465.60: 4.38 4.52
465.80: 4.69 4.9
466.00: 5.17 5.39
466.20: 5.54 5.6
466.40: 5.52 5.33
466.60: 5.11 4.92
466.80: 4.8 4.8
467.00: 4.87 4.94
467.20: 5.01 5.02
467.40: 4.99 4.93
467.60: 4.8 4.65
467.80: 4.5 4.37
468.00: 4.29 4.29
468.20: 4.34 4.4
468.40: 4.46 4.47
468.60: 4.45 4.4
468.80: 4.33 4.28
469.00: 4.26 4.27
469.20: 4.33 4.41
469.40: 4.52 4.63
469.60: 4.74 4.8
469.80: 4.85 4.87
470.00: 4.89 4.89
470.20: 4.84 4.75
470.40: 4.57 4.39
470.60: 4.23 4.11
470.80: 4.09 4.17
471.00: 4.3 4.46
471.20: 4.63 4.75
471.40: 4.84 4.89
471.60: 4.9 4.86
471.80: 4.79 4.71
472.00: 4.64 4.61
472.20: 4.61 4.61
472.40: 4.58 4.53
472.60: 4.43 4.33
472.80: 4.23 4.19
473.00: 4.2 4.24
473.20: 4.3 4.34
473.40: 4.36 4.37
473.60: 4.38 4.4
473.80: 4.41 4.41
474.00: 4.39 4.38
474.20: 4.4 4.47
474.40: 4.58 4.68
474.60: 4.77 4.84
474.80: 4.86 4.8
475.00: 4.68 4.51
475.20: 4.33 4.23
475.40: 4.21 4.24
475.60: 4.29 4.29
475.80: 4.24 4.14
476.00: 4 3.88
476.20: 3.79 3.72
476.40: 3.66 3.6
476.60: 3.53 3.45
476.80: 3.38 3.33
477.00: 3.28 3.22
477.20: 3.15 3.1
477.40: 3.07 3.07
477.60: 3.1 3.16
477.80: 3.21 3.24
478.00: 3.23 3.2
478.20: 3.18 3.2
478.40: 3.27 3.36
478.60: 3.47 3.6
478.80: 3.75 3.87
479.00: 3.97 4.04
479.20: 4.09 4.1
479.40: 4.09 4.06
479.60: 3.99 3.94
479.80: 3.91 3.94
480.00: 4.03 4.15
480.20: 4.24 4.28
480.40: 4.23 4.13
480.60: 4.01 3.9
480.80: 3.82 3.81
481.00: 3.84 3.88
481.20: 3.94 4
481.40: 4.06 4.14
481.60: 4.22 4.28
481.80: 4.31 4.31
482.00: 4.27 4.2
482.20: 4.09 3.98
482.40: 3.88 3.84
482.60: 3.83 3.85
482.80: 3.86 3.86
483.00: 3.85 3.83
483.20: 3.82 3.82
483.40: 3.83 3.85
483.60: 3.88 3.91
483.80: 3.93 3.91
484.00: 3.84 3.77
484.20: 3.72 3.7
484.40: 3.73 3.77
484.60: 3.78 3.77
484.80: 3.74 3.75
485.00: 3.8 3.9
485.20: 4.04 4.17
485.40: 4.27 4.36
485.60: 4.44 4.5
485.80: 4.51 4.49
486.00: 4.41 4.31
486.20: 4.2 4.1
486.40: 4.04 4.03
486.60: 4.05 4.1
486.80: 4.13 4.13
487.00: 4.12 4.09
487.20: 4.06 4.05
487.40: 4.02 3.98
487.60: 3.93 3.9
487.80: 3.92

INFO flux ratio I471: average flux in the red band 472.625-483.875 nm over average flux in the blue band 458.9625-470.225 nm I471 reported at 0.84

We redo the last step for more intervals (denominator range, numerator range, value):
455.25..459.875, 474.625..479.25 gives 0.83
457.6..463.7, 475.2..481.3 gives 0.79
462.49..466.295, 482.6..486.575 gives 0.84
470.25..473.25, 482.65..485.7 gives 0.87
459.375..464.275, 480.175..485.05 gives 0.82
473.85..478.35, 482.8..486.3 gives 1.03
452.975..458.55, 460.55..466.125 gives 1.17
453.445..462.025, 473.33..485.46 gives 0.89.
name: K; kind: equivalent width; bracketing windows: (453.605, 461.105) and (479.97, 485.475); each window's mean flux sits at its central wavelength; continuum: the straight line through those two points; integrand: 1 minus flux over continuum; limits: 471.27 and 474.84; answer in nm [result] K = -0.369 nm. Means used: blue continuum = 4.35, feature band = 4.53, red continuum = 3.96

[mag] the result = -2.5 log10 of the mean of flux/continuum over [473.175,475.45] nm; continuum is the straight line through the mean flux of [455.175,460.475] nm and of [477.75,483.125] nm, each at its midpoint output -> -0.11 mag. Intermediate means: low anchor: 4.46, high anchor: 3.88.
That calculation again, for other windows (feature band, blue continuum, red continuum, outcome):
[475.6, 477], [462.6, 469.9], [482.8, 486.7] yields 0.15 mag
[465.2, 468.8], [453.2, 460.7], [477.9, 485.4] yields -0.16 mag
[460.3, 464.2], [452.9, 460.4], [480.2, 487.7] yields -0.18 mag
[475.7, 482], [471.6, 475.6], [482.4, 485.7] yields 0.12 mag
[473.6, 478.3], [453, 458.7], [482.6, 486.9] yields 0.03 mag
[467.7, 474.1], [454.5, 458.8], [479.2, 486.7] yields -0.08 mag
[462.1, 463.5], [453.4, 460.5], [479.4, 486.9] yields -0.18 mag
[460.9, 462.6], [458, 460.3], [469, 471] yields -0.11 mag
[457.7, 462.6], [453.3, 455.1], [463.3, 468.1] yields -0.12 mag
